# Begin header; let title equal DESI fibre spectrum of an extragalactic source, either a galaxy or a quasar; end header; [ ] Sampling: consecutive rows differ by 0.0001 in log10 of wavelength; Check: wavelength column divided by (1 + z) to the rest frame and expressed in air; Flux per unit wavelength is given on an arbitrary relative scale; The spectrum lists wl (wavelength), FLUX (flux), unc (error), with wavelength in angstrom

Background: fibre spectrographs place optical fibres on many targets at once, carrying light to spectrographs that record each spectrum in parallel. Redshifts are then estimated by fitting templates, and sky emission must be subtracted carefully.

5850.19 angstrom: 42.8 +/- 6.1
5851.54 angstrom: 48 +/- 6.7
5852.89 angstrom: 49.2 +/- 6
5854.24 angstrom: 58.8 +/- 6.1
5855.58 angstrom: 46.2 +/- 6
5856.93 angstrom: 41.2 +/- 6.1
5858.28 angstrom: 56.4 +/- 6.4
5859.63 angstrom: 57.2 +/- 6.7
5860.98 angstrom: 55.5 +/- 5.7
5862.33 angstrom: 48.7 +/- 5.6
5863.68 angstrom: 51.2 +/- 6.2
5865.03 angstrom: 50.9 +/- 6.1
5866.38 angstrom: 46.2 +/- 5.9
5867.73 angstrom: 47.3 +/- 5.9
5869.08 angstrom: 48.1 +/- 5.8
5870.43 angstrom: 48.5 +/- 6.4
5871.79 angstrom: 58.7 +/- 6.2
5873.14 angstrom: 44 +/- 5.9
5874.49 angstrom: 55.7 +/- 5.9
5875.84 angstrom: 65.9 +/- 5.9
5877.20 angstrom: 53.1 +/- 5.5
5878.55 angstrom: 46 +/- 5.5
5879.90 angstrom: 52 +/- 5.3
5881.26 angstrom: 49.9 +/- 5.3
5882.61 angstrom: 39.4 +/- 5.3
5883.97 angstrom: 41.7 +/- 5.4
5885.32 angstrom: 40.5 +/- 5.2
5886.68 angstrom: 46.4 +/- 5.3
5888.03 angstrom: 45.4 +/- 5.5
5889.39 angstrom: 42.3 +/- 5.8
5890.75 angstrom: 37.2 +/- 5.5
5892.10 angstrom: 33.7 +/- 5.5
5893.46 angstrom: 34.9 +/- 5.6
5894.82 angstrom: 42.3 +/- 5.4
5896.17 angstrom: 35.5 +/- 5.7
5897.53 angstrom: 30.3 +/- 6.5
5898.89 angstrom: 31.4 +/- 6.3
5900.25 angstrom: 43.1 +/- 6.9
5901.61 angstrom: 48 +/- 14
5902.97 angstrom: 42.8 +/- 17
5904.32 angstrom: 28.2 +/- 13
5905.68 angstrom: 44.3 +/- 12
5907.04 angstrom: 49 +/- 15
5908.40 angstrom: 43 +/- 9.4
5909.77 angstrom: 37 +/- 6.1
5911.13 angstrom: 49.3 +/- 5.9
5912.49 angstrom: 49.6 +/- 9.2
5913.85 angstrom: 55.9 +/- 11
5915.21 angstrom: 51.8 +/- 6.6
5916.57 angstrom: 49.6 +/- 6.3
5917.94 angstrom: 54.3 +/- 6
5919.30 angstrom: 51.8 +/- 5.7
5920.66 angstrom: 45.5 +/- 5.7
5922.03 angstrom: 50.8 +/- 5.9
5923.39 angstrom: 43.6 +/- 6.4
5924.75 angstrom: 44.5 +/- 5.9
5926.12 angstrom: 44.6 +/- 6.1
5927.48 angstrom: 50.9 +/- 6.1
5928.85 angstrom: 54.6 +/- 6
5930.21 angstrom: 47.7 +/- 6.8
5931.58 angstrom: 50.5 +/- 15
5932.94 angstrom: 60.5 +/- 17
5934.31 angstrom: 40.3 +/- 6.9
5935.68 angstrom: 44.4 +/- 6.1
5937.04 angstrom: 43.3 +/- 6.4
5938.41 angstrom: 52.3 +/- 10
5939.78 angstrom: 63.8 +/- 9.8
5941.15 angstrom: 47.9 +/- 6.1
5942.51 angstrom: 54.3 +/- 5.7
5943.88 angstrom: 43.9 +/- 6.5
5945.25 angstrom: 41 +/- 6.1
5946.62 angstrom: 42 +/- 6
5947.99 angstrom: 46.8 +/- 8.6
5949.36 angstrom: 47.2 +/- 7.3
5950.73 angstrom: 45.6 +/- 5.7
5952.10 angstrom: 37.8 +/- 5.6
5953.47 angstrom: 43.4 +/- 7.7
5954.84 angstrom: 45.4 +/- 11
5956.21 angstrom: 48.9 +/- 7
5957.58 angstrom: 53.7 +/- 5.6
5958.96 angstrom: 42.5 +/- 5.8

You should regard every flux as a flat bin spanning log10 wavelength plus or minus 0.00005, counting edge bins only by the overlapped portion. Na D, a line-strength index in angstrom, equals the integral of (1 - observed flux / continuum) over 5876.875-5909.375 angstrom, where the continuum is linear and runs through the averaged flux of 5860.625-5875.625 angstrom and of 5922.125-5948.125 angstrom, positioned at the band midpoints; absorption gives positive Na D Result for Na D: 5.47 angstrom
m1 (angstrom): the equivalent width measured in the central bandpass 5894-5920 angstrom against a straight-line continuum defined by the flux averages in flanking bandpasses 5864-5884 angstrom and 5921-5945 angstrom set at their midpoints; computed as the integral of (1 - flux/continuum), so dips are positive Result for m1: 2.9 angstrom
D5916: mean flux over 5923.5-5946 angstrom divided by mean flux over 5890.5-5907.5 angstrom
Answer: 1.27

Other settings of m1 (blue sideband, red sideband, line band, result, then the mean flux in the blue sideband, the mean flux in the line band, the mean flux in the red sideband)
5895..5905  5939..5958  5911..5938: -4.5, 37.3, 49.2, 47.2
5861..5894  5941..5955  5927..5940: -1.4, 47.2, 50.4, 44.9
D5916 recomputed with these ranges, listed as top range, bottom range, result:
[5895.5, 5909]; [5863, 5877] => 0.77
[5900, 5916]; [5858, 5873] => 0.88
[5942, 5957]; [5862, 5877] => 0.88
